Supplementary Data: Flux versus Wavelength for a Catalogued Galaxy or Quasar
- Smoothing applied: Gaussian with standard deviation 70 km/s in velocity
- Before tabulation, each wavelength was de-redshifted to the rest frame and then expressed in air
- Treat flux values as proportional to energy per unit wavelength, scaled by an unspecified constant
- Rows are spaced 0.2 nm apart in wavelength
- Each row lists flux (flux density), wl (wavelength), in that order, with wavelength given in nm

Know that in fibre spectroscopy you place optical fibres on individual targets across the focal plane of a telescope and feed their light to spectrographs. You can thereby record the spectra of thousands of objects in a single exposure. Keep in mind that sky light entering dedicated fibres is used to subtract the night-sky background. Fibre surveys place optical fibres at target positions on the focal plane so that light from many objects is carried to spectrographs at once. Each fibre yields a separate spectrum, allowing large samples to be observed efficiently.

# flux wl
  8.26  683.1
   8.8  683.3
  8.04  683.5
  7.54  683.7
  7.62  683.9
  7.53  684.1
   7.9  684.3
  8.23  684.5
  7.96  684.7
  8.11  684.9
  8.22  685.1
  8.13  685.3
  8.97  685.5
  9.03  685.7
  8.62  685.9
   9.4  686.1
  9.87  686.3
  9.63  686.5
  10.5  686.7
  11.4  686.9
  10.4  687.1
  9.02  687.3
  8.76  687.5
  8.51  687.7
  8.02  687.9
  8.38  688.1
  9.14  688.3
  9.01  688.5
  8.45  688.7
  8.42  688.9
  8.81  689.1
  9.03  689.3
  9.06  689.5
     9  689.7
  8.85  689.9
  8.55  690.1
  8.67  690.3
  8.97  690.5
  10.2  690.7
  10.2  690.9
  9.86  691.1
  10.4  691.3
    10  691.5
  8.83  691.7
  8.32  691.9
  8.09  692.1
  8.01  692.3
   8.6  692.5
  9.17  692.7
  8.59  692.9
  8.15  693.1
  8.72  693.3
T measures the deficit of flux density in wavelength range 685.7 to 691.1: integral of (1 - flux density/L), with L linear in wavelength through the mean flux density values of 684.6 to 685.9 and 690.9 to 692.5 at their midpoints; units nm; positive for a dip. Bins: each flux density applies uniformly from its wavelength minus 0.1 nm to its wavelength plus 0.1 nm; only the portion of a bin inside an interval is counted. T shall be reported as -0.27 nm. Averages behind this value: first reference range 8.42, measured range 9.2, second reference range 9.11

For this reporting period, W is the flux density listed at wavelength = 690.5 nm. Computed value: 8.97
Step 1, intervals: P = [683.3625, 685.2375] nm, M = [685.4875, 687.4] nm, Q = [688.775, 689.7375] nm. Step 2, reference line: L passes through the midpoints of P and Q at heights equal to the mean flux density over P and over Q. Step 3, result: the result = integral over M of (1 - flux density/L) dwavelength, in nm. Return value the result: -0.32 nm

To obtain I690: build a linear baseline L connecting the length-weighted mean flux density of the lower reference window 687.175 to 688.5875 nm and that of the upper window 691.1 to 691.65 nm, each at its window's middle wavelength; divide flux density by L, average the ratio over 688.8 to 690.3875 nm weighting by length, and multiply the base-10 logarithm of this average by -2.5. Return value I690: 0.07 mag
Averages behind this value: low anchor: 8.72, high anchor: 10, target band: 8.8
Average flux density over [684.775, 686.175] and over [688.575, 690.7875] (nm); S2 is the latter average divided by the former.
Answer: 1.0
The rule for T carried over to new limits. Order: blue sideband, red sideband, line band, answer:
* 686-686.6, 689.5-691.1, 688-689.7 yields 0.105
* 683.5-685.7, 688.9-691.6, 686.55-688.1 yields -0.141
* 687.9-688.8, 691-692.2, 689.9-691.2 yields -0.043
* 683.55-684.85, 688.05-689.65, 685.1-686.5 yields -0.142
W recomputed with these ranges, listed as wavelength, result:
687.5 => 8.76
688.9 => 8.42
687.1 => 10.4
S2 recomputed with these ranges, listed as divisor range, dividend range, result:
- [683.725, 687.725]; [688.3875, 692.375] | 1.02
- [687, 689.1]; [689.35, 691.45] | 1.06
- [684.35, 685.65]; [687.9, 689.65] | 1.06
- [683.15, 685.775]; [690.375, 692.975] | 1.13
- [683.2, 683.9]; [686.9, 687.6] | 1.20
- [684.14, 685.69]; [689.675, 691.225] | 1.13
